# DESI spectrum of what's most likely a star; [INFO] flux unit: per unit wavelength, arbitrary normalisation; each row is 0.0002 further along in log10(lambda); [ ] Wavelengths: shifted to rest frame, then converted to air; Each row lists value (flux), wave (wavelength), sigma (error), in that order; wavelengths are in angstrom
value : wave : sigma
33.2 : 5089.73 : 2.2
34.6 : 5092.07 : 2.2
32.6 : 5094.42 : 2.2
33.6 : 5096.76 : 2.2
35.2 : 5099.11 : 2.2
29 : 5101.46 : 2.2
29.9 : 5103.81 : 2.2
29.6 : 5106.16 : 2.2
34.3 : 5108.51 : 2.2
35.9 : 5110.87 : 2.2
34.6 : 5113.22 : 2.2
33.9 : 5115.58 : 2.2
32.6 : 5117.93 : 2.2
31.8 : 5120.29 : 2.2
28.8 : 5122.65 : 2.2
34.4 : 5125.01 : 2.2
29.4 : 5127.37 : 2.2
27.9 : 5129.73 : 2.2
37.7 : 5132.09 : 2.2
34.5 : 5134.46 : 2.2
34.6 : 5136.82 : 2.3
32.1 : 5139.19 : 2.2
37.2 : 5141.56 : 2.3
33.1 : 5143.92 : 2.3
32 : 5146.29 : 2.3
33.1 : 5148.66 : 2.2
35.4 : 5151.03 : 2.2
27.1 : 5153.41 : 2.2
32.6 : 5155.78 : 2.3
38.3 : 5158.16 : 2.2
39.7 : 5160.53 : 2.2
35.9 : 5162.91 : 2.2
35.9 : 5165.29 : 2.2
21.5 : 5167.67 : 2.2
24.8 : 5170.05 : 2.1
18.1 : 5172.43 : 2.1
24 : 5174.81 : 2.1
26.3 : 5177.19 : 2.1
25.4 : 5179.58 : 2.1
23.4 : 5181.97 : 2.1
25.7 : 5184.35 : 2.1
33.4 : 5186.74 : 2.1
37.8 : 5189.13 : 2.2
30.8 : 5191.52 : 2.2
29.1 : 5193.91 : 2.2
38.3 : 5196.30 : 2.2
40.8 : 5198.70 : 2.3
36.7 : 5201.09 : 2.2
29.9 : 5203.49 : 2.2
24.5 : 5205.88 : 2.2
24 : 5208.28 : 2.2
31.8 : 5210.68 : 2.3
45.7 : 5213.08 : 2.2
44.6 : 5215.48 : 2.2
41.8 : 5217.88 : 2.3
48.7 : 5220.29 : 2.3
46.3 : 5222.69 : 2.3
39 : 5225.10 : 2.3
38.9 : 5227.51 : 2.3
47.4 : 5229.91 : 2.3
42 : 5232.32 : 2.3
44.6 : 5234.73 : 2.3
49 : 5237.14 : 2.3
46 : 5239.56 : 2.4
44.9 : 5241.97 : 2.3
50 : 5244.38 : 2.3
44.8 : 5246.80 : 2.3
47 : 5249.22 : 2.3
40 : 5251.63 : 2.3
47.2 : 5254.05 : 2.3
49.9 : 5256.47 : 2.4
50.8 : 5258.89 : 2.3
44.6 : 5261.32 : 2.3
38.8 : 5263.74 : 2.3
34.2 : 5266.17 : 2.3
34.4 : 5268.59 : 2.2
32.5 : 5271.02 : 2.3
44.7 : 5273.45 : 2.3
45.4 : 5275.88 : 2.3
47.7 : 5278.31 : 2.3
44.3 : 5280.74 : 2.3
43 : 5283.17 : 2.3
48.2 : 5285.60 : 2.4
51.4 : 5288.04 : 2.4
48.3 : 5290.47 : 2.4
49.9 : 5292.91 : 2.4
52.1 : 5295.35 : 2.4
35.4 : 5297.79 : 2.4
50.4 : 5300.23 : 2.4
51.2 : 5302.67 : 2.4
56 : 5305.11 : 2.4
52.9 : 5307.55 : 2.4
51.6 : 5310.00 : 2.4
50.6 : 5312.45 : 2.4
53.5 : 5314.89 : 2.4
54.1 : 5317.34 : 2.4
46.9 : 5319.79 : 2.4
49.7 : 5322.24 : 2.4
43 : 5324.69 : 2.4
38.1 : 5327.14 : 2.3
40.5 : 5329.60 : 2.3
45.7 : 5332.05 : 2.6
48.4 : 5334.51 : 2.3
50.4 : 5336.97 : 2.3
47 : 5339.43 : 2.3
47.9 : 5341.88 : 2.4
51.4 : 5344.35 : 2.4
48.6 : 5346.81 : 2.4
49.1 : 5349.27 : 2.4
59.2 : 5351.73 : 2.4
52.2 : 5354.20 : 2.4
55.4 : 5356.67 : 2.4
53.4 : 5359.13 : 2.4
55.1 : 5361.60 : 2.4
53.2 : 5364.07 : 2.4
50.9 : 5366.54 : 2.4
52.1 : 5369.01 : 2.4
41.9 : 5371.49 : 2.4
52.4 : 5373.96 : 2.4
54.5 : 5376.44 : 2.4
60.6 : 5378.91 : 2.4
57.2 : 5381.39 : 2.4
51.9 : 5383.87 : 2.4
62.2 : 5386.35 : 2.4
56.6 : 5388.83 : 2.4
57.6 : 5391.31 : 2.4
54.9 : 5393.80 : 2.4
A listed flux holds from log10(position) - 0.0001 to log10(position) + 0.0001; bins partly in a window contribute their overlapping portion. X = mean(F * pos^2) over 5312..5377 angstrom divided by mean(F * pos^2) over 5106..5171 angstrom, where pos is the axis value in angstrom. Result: 1.64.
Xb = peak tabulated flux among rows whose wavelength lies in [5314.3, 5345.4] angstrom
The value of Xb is 54.1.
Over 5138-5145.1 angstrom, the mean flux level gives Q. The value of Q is 34.1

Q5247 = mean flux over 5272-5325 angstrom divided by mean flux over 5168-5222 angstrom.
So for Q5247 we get 1.52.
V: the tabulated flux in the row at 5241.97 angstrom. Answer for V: 44.9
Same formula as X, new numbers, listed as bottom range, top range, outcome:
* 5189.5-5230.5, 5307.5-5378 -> 1.40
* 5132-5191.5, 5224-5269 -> 1.47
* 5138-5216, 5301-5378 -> 1.69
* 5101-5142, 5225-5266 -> 1.44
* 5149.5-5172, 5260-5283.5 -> 1.34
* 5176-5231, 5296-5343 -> 1.43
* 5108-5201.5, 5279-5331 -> 1.60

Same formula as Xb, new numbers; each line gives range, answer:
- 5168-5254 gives 50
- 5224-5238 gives 49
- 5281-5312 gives 56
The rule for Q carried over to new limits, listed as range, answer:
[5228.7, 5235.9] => 44.7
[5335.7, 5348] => 49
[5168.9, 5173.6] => 21.4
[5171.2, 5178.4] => 22.8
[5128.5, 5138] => 33.7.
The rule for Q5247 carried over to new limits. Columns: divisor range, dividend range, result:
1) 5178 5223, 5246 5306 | 1.32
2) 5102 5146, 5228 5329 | 1.41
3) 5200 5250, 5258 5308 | 1.10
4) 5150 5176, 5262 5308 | 1.49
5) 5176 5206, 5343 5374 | 1.66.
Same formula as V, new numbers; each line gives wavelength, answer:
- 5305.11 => 56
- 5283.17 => 43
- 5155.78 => 32.6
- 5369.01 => 52.1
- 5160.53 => 39.7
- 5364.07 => 53.2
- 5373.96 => 52.4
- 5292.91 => 49.9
